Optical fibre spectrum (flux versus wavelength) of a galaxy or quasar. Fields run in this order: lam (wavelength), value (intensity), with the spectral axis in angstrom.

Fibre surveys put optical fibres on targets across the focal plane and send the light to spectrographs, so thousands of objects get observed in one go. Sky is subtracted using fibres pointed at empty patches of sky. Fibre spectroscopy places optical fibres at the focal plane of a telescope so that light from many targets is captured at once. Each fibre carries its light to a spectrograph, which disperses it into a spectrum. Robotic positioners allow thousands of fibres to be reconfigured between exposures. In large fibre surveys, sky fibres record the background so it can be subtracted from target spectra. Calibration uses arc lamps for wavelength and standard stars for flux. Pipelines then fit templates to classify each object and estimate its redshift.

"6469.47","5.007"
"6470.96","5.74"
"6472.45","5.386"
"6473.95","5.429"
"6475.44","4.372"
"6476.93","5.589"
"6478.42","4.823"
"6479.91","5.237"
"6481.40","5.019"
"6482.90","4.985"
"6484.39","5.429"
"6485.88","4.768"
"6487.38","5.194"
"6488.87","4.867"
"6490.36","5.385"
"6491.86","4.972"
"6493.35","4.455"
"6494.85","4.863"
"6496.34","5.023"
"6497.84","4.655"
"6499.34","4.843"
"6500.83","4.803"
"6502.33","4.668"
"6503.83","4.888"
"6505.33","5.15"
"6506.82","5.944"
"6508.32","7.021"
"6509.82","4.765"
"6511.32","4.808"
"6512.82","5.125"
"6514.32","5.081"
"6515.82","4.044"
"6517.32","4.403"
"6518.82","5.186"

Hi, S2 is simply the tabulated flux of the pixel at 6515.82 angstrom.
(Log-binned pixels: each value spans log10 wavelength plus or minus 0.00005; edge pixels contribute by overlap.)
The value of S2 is 4.044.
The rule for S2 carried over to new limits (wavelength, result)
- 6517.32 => 4.403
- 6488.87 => 4.867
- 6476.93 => 5.589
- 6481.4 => 5.019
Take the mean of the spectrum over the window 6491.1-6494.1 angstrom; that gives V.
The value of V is 4.71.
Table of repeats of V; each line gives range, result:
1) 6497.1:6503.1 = 4.74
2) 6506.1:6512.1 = 5.63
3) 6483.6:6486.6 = 5.11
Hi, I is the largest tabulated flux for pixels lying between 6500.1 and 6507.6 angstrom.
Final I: 5.944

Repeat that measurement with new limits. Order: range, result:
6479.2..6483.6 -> 5.237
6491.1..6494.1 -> 4.972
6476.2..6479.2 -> 5.589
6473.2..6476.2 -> 5.429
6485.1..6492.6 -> 5.385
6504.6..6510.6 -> 7.021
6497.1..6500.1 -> 4.843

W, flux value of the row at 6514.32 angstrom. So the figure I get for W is 5.081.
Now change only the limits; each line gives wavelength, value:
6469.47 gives 5.007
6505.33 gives 5.15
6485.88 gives 4.768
